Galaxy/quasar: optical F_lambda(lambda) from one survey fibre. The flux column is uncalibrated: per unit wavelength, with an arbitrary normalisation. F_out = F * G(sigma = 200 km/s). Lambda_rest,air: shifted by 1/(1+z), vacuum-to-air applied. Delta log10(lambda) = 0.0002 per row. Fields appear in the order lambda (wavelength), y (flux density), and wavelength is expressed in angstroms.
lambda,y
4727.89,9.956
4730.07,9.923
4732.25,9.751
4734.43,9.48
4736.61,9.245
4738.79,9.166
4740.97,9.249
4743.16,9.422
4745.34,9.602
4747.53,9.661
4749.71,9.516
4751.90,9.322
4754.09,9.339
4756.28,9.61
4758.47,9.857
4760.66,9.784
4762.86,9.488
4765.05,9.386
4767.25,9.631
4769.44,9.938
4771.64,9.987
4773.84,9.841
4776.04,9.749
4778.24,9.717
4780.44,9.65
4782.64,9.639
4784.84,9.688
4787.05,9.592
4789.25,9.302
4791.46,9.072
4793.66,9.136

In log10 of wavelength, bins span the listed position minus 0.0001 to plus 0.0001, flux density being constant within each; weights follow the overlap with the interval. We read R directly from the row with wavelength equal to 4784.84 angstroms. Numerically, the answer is 9.688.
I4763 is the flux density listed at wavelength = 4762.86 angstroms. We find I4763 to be 9.488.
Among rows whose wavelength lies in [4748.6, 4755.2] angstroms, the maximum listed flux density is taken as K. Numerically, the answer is 9.516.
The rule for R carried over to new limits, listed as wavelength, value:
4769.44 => 9.938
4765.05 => 9.386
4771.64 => 9.987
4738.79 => 9.166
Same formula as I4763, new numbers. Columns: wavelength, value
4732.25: 9.751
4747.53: 9.661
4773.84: 9.841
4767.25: 9.631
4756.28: 9.61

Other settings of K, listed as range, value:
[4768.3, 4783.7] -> 9.987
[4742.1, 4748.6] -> 9.661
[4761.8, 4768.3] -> 9.631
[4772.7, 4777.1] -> 9.841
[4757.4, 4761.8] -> 9.857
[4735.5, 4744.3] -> 9.422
